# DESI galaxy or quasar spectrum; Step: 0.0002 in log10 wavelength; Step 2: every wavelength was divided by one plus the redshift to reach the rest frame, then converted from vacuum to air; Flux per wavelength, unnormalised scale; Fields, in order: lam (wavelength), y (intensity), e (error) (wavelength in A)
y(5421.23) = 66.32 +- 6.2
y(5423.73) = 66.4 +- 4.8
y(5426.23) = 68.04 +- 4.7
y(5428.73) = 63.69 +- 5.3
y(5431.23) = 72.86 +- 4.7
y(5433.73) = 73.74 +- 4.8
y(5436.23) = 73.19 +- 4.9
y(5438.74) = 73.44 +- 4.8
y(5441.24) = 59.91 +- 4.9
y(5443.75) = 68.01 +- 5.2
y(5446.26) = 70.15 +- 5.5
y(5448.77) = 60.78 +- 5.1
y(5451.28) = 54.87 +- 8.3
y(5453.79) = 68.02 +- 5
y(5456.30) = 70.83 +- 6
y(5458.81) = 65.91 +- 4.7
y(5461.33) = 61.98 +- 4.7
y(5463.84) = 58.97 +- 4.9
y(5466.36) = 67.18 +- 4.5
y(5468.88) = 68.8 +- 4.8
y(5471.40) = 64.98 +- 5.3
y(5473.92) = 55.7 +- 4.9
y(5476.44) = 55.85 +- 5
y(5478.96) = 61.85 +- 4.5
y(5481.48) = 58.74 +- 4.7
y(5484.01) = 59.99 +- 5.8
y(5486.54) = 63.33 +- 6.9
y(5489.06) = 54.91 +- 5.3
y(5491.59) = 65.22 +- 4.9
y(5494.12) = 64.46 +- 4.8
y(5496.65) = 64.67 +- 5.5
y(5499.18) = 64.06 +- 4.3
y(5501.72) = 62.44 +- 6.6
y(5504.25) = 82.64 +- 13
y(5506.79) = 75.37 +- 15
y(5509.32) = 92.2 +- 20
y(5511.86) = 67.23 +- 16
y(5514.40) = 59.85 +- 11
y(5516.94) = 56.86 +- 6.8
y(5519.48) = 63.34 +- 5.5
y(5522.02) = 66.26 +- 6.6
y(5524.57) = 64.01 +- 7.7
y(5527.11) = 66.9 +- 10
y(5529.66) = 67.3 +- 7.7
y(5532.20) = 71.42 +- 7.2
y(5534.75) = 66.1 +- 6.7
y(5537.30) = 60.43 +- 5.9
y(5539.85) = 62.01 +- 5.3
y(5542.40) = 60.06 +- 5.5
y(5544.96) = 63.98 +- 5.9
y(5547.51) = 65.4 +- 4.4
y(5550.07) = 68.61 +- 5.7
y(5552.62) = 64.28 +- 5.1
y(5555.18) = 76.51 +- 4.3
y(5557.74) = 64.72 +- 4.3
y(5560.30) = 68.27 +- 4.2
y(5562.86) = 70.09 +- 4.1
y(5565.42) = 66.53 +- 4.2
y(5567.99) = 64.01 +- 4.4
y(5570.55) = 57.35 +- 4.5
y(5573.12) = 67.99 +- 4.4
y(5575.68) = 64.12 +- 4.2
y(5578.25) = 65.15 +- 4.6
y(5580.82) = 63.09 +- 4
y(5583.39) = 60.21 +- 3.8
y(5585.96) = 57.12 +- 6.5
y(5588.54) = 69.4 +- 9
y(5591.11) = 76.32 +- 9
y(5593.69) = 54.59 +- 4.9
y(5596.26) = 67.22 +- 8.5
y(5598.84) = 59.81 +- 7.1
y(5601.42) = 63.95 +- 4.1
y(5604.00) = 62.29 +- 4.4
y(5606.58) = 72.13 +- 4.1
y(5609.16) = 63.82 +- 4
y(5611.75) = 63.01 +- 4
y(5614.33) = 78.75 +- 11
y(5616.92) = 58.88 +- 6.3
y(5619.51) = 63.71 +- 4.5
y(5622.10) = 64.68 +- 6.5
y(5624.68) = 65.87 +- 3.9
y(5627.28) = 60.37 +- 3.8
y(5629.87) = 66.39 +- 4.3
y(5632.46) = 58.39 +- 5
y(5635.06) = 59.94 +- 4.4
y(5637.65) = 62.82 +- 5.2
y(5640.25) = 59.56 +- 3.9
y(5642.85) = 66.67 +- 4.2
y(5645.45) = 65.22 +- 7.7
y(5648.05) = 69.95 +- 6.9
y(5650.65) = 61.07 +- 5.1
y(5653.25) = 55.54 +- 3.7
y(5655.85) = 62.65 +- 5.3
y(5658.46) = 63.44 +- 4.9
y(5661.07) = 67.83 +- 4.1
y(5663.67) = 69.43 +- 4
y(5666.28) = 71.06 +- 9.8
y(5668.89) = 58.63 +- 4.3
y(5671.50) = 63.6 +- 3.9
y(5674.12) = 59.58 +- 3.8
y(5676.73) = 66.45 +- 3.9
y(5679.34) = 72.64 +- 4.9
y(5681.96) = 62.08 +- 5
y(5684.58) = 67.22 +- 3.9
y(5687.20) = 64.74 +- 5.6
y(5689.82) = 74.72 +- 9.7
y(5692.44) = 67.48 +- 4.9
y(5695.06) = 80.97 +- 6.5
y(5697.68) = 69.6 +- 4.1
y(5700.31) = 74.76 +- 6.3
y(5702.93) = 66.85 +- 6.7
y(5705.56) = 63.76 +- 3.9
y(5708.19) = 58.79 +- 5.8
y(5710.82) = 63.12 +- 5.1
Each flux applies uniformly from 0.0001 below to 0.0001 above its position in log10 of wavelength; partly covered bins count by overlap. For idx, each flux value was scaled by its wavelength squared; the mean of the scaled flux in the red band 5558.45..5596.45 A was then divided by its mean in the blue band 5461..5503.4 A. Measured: 1.1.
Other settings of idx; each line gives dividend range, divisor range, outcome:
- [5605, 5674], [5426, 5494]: 1.06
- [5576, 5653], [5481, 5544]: 1.01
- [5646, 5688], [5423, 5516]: 1.05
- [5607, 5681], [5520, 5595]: 1.02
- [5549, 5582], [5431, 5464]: 1.04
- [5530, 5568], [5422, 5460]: 1.02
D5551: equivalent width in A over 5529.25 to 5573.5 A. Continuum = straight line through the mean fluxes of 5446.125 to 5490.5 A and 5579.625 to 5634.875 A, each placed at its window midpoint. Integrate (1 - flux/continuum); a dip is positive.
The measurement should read -1.7 A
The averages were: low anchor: 62.2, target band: 65.8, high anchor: 64.2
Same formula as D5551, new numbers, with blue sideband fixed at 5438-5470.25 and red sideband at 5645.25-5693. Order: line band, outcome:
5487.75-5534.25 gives -1.37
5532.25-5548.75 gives 0.42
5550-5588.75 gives 0.03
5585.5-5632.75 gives 0.38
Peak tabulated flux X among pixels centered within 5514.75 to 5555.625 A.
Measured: 76.51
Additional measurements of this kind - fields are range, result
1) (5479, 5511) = 92.2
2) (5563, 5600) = 76.32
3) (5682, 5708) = 80.97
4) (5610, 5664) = 78.75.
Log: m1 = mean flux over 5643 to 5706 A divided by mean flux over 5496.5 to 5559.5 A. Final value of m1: 0.99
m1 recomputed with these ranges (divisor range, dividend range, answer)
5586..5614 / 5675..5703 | 1.07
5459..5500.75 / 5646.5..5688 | 1.04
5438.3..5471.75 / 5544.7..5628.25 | 1.00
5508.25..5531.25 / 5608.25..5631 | 0.97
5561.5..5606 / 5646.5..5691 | 1.02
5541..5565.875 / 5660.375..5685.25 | 0.98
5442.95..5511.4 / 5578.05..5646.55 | 0.98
